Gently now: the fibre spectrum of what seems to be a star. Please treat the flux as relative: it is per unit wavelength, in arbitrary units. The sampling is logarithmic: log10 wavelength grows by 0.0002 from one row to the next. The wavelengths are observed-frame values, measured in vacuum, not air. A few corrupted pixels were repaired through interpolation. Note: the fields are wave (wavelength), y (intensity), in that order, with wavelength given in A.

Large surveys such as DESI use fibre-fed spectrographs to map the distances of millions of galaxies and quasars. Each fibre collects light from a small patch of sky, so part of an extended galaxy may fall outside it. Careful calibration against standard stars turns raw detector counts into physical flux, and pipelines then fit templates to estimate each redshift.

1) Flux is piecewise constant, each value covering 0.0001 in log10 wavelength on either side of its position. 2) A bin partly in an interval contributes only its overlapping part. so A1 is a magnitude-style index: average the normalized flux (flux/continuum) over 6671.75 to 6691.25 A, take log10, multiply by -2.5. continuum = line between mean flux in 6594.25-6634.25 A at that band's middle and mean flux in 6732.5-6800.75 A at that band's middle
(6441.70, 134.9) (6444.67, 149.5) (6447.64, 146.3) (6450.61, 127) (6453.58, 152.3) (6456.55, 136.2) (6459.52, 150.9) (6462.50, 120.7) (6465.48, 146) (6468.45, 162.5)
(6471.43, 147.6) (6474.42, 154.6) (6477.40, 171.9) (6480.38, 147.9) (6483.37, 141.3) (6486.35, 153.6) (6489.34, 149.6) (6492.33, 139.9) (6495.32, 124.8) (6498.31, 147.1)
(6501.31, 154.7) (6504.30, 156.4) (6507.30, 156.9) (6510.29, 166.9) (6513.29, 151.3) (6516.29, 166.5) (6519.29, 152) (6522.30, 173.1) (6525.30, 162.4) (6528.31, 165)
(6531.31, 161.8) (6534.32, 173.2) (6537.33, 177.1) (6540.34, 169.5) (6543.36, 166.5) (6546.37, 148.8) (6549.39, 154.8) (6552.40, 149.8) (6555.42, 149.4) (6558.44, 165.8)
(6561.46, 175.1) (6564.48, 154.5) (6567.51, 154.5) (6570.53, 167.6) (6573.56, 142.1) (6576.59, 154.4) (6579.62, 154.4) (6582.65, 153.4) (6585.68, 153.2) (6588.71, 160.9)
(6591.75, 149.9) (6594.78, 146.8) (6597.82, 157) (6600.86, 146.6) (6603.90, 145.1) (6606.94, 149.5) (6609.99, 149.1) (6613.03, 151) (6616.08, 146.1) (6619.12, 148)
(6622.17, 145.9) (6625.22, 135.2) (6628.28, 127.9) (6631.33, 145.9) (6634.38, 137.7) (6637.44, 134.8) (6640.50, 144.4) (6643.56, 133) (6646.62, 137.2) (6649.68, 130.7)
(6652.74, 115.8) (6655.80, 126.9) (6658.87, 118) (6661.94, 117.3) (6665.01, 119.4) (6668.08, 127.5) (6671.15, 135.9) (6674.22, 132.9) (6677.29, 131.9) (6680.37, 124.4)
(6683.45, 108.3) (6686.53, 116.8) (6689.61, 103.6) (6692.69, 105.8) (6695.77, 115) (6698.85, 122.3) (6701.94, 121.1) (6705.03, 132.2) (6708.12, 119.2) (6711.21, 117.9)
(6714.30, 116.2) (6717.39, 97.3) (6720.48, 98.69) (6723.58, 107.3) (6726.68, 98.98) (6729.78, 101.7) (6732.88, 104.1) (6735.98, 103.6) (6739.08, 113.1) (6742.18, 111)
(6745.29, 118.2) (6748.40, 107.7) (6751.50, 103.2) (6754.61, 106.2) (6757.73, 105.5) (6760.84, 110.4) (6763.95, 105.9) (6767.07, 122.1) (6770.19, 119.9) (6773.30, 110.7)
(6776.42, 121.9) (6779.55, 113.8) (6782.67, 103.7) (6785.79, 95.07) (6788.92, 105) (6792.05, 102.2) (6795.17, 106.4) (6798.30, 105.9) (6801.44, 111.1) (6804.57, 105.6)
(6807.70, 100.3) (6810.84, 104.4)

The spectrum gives 0.08 mag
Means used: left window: 145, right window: 109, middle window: 120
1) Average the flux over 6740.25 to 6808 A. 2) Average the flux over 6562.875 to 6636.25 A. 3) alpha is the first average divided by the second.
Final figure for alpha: 0.7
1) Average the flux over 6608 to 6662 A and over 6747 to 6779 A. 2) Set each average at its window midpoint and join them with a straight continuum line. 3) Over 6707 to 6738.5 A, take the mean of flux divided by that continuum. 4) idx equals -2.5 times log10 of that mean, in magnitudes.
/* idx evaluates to 0.12 mag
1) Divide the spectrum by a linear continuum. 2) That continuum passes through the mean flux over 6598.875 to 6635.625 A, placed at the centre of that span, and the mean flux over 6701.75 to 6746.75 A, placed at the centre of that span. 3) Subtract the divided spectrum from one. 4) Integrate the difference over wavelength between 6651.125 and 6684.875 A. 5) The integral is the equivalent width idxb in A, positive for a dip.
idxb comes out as 1.2 A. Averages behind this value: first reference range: 144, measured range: 124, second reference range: 110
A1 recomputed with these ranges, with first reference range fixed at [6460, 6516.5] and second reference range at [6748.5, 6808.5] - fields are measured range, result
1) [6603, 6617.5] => -0.122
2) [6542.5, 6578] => -0.125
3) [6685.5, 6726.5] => 0.056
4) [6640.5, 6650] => -0.068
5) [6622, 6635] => -0.064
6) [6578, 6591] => -0.141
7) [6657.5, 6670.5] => 0.028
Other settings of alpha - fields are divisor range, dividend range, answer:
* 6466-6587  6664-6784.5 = 0.73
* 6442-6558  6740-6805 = 0.71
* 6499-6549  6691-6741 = 0.68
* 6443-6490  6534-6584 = 1.08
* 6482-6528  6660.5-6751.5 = 0.75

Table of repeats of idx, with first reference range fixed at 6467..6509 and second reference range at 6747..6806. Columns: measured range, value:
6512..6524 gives -0.10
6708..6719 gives 0.06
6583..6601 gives -0.13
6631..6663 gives -0.03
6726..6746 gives 0.07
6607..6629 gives -0.10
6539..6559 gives -0.11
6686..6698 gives 0.10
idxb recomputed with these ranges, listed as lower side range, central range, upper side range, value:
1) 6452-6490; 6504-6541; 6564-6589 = -3.0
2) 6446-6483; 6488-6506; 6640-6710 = -0.3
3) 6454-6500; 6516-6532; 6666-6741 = -2.7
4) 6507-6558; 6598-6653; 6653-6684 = -2.0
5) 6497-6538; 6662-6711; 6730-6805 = 1.9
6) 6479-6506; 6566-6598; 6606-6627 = -1.7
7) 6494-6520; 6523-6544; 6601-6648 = -2.4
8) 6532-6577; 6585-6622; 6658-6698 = -1.5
